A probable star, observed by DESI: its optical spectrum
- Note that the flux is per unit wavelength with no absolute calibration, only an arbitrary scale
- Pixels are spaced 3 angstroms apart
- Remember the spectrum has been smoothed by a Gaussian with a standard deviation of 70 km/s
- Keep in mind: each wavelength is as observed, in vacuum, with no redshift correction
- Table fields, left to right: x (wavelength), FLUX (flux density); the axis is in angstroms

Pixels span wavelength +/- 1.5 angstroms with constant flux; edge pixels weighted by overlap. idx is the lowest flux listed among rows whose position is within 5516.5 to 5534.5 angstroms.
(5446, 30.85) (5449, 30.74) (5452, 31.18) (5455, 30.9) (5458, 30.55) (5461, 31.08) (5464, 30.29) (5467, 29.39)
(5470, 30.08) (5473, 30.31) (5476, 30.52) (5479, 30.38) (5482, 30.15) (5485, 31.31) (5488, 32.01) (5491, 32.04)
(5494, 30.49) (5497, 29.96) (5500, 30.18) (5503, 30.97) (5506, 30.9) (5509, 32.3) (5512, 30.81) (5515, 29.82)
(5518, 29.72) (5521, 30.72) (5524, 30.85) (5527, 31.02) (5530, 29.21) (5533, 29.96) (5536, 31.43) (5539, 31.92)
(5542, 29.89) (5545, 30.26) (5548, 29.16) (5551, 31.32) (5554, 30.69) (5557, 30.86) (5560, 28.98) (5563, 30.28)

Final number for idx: 29.21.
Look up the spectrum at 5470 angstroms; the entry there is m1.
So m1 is 30.08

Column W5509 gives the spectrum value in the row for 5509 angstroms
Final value 32.3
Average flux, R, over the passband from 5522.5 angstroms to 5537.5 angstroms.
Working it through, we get 30.5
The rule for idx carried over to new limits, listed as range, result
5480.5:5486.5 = 30.15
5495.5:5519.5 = 29.72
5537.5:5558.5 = 29.16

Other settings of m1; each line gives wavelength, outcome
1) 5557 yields 30.86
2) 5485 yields 31.31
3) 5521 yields 30.72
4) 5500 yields 30.18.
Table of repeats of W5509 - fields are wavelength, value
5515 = 29.82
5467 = 29.39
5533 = 29.96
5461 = 31.08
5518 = 29.72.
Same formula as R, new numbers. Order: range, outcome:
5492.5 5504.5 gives 30.4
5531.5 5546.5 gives 30.7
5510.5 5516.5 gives 30.3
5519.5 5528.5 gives 30.9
